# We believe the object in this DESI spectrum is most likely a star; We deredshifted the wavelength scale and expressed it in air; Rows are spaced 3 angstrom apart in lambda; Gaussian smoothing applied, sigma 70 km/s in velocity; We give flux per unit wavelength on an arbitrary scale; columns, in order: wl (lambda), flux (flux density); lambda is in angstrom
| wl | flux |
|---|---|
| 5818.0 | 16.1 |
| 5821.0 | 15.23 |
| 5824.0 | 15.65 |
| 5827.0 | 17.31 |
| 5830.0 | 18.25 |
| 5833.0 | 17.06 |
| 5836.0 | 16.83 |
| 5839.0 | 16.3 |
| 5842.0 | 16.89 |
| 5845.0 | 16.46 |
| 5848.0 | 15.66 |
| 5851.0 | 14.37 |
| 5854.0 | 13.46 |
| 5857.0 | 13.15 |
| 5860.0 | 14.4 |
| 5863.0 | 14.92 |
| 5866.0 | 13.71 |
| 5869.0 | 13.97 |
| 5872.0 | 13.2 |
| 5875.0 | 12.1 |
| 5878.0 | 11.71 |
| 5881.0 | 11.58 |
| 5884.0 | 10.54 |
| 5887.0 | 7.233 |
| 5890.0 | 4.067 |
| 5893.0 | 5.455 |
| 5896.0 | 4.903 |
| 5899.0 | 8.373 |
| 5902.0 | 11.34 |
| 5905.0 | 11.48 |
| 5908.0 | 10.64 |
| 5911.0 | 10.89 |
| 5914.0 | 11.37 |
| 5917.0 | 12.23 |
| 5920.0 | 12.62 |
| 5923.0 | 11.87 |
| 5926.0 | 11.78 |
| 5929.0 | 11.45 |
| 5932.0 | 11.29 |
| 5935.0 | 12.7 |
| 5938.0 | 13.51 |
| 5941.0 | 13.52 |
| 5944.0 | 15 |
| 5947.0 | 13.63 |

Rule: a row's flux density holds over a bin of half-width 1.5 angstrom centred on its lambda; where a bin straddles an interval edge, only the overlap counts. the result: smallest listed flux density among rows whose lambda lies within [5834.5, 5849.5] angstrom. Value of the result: 15.66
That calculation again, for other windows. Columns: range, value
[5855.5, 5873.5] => 13.15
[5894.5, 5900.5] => 4.903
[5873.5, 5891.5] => 4.067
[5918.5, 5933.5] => 11.29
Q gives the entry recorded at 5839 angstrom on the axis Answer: 16.3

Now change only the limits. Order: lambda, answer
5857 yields 13.15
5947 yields 13.63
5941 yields 13.52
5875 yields 12.1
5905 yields 11.48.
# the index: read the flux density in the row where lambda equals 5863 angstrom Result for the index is 14.92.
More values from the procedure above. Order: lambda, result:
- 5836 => 16.83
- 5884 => 10.54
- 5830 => 18.25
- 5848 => 15.66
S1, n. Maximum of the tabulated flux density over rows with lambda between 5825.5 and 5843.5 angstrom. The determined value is 18.25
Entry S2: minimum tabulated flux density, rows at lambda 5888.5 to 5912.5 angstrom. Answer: 4.067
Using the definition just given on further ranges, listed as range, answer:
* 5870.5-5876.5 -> 12.1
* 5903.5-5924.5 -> 10.64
